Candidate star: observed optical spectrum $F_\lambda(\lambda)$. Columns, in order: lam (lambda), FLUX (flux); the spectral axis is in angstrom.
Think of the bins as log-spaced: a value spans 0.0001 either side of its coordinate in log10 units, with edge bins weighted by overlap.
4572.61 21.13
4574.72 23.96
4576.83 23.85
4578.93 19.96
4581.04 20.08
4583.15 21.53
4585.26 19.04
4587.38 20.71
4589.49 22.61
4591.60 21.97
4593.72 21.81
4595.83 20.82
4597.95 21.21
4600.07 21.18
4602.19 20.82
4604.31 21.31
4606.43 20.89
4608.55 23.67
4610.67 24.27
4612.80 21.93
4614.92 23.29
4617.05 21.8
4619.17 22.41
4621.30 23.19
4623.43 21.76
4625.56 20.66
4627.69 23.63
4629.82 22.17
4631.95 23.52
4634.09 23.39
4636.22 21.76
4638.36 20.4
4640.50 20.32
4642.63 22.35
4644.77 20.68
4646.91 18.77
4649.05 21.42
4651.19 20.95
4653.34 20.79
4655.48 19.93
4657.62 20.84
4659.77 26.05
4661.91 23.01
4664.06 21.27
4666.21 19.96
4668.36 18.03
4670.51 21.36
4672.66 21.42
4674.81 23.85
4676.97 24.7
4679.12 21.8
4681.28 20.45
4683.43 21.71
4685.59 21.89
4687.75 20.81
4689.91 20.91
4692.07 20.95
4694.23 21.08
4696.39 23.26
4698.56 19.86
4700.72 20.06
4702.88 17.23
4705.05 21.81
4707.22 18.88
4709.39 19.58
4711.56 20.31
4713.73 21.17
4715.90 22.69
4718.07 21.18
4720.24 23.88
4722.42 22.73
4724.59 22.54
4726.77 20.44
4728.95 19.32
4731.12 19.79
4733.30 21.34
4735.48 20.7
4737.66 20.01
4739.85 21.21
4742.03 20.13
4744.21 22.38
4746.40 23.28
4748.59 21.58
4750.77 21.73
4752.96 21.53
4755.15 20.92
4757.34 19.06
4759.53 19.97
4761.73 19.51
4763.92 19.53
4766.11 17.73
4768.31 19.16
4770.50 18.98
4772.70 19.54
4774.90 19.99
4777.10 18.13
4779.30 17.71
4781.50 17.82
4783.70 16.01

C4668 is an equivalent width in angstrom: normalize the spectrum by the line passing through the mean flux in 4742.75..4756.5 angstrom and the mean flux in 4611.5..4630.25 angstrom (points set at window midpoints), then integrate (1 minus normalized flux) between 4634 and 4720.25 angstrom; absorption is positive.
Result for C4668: 3.62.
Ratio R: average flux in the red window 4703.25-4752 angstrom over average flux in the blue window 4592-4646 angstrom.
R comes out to 0.96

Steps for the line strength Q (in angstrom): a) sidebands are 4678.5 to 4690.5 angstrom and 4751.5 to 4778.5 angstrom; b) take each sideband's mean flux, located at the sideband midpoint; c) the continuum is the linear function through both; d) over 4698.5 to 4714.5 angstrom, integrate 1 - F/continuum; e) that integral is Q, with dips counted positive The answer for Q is 0.7 angstrom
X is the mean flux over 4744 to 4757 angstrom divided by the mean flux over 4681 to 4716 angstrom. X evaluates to 1.0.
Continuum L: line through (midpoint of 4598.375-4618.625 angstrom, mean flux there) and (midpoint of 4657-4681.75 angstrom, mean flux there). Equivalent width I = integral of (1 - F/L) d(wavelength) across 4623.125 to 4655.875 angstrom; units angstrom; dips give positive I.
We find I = 0.9 angstrom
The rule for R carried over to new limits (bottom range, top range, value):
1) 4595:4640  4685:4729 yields 0.95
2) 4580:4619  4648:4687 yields 1.00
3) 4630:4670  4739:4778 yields 0.95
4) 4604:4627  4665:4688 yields 0.96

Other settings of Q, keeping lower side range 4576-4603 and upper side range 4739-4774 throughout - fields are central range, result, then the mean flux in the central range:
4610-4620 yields -0.8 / 22.7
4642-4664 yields -0.6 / 21.5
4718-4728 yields -0.8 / 22.2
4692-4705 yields 0.1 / 20.5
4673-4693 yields -1.1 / 21.9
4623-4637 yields -1.0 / 22.5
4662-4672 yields 0.2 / 20.5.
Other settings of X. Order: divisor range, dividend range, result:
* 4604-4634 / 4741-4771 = 0.91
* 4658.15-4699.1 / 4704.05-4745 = 0.97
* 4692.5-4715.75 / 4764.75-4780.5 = 0.92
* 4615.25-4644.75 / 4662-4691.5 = 0.97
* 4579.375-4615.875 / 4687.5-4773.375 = 0.96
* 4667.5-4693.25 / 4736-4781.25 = 0.93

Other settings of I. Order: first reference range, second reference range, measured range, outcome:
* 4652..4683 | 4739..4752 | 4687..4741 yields 2.1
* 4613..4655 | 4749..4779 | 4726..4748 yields -0.9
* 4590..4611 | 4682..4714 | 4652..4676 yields -0.6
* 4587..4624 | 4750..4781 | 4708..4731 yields -1.2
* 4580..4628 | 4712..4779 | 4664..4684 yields -0.3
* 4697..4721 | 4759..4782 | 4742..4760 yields -1.7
